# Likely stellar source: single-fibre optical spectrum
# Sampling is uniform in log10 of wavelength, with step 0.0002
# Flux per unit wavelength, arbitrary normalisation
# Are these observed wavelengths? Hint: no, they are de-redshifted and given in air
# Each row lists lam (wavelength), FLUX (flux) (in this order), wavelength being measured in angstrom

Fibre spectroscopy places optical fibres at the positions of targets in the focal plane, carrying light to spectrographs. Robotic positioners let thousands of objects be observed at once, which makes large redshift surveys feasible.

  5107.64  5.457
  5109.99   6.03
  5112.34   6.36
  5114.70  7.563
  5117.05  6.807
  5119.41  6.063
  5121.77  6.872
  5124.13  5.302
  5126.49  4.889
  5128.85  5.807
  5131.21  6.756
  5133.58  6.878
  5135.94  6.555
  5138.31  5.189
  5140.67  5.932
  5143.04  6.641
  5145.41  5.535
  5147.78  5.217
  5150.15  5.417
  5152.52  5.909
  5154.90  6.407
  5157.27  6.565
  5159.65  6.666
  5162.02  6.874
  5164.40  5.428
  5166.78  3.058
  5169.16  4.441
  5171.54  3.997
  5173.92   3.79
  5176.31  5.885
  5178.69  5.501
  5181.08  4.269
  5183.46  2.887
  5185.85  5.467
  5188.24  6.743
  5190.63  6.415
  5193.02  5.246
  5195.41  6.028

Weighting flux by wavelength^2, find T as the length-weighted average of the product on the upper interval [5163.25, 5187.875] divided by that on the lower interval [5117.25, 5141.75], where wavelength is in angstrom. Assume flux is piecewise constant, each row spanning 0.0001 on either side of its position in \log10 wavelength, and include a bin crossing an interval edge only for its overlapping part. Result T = 0.8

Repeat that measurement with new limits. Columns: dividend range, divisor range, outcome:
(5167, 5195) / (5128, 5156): 0.83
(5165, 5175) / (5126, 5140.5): 0.66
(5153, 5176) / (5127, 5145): 0.87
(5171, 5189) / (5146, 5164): 0.79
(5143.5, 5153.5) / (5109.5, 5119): 0.85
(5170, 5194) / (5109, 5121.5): 0.78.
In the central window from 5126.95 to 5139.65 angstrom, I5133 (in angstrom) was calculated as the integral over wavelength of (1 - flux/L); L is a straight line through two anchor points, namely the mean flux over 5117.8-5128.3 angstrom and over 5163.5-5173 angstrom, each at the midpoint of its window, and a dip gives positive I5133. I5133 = -1.6 angstrom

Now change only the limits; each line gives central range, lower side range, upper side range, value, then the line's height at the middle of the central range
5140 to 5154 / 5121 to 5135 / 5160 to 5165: 1.0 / 6.21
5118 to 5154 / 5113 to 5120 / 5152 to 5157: 3.3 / 6.54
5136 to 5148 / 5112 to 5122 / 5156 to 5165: 1.4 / 6.58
